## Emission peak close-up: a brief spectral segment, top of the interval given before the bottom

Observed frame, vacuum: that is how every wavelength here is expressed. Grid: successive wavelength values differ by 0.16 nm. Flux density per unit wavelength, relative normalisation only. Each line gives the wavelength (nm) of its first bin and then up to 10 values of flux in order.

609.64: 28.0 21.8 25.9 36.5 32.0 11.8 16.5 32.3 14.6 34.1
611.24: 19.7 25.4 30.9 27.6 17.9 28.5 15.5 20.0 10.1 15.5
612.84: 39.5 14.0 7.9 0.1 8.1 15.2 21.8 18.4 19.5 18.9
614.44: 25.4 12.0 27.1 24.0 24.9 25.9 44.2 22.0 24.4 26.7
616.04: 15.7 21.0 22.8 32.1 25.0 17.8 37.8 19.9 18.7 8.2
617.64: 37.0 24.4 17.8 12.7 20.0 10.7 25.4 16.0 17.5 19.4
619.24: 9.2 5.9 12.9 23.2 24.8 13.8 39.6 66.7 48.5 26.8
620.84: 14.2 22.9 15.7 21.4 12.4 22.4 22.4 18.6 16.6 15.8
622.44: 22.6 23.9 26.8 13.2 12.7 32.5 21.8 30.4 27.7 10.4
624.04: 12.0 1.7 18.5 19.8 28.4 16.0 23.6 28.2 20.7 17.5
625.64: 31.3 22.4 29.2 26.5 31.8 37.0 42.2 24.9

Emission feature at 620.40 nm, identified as H-beta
